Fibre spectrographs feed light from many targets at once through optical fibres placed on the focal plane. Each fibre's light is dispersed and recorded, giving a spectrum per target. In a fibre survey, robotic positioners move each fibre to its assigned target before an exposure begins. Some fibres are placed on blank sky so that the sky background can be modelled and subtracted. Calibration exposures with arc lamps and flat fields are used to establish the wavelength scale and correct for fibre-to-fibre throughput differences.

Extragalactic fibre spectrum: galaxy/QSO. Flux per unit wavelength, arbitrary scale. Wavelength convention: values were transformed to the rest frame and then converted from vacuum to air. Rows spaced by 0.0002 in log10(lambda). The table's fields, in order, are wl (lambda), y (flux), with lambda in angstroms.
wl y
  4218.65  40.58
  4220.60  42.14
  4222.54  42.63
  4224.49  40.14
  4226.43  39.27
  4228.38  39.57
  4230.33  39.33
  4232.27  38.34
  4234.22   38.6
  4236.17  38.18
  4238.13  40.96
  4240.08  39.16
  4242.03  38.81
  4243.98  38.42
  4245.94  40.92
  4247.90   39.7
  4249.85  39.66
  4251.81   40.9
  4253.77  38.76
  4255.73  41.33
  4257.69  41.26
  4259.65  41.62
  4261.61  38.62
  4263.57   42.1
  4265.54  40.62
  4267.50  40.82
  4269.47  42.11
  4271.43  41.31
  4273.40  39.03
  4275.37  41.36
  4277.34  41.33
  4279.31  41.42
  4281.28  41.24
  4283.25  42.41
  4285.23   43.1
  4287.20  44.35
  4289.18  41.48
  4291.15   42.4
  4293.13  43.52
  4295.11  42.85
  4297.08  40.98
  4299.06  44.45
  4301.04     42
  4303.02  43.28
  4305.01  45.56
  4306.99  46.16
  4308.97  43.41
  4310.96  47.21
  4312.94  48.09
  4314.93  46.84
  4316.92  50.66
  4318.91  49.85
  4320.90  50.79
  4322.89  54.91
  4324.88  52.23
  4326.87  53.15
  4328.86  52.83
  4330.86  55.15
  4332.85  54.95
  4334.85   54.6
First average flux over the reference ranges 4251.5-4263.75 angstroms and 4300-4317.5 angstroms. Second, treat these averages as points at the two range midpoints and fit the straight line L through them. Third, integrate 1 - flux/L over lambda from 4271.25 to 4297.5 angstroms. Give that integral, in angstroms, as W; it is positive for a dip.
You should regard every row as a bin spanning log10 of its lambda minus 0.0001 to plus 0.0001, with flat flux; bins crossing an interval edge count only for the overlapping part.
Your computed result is 0.81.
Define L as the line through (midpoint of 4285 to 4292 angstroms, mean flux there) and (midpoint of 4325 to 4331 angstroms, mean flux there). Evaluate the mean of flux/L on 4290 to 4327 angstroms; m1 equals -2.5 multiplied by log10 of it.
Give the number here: 0.04 mag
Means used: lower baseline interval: 42.8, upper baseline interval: 53.3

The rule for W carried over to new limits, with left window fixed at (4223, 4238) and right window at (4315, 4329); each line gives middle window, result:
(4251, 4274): 1.5 angstroms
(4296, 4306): 1.1 angstroms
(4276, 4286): 0.9 angstroms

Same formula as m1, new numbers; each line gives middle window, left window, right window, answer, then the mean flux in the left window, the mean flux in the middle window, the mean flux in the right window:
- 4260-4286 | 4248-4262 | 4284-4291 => 0.015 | 40.4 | 41.2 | 42.9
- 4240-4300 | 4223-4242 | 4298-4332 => 0.060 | 39.4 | 41.2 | 48.6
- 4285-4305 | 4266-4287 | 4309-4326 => 0.055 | 41.5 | 43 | 49.7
